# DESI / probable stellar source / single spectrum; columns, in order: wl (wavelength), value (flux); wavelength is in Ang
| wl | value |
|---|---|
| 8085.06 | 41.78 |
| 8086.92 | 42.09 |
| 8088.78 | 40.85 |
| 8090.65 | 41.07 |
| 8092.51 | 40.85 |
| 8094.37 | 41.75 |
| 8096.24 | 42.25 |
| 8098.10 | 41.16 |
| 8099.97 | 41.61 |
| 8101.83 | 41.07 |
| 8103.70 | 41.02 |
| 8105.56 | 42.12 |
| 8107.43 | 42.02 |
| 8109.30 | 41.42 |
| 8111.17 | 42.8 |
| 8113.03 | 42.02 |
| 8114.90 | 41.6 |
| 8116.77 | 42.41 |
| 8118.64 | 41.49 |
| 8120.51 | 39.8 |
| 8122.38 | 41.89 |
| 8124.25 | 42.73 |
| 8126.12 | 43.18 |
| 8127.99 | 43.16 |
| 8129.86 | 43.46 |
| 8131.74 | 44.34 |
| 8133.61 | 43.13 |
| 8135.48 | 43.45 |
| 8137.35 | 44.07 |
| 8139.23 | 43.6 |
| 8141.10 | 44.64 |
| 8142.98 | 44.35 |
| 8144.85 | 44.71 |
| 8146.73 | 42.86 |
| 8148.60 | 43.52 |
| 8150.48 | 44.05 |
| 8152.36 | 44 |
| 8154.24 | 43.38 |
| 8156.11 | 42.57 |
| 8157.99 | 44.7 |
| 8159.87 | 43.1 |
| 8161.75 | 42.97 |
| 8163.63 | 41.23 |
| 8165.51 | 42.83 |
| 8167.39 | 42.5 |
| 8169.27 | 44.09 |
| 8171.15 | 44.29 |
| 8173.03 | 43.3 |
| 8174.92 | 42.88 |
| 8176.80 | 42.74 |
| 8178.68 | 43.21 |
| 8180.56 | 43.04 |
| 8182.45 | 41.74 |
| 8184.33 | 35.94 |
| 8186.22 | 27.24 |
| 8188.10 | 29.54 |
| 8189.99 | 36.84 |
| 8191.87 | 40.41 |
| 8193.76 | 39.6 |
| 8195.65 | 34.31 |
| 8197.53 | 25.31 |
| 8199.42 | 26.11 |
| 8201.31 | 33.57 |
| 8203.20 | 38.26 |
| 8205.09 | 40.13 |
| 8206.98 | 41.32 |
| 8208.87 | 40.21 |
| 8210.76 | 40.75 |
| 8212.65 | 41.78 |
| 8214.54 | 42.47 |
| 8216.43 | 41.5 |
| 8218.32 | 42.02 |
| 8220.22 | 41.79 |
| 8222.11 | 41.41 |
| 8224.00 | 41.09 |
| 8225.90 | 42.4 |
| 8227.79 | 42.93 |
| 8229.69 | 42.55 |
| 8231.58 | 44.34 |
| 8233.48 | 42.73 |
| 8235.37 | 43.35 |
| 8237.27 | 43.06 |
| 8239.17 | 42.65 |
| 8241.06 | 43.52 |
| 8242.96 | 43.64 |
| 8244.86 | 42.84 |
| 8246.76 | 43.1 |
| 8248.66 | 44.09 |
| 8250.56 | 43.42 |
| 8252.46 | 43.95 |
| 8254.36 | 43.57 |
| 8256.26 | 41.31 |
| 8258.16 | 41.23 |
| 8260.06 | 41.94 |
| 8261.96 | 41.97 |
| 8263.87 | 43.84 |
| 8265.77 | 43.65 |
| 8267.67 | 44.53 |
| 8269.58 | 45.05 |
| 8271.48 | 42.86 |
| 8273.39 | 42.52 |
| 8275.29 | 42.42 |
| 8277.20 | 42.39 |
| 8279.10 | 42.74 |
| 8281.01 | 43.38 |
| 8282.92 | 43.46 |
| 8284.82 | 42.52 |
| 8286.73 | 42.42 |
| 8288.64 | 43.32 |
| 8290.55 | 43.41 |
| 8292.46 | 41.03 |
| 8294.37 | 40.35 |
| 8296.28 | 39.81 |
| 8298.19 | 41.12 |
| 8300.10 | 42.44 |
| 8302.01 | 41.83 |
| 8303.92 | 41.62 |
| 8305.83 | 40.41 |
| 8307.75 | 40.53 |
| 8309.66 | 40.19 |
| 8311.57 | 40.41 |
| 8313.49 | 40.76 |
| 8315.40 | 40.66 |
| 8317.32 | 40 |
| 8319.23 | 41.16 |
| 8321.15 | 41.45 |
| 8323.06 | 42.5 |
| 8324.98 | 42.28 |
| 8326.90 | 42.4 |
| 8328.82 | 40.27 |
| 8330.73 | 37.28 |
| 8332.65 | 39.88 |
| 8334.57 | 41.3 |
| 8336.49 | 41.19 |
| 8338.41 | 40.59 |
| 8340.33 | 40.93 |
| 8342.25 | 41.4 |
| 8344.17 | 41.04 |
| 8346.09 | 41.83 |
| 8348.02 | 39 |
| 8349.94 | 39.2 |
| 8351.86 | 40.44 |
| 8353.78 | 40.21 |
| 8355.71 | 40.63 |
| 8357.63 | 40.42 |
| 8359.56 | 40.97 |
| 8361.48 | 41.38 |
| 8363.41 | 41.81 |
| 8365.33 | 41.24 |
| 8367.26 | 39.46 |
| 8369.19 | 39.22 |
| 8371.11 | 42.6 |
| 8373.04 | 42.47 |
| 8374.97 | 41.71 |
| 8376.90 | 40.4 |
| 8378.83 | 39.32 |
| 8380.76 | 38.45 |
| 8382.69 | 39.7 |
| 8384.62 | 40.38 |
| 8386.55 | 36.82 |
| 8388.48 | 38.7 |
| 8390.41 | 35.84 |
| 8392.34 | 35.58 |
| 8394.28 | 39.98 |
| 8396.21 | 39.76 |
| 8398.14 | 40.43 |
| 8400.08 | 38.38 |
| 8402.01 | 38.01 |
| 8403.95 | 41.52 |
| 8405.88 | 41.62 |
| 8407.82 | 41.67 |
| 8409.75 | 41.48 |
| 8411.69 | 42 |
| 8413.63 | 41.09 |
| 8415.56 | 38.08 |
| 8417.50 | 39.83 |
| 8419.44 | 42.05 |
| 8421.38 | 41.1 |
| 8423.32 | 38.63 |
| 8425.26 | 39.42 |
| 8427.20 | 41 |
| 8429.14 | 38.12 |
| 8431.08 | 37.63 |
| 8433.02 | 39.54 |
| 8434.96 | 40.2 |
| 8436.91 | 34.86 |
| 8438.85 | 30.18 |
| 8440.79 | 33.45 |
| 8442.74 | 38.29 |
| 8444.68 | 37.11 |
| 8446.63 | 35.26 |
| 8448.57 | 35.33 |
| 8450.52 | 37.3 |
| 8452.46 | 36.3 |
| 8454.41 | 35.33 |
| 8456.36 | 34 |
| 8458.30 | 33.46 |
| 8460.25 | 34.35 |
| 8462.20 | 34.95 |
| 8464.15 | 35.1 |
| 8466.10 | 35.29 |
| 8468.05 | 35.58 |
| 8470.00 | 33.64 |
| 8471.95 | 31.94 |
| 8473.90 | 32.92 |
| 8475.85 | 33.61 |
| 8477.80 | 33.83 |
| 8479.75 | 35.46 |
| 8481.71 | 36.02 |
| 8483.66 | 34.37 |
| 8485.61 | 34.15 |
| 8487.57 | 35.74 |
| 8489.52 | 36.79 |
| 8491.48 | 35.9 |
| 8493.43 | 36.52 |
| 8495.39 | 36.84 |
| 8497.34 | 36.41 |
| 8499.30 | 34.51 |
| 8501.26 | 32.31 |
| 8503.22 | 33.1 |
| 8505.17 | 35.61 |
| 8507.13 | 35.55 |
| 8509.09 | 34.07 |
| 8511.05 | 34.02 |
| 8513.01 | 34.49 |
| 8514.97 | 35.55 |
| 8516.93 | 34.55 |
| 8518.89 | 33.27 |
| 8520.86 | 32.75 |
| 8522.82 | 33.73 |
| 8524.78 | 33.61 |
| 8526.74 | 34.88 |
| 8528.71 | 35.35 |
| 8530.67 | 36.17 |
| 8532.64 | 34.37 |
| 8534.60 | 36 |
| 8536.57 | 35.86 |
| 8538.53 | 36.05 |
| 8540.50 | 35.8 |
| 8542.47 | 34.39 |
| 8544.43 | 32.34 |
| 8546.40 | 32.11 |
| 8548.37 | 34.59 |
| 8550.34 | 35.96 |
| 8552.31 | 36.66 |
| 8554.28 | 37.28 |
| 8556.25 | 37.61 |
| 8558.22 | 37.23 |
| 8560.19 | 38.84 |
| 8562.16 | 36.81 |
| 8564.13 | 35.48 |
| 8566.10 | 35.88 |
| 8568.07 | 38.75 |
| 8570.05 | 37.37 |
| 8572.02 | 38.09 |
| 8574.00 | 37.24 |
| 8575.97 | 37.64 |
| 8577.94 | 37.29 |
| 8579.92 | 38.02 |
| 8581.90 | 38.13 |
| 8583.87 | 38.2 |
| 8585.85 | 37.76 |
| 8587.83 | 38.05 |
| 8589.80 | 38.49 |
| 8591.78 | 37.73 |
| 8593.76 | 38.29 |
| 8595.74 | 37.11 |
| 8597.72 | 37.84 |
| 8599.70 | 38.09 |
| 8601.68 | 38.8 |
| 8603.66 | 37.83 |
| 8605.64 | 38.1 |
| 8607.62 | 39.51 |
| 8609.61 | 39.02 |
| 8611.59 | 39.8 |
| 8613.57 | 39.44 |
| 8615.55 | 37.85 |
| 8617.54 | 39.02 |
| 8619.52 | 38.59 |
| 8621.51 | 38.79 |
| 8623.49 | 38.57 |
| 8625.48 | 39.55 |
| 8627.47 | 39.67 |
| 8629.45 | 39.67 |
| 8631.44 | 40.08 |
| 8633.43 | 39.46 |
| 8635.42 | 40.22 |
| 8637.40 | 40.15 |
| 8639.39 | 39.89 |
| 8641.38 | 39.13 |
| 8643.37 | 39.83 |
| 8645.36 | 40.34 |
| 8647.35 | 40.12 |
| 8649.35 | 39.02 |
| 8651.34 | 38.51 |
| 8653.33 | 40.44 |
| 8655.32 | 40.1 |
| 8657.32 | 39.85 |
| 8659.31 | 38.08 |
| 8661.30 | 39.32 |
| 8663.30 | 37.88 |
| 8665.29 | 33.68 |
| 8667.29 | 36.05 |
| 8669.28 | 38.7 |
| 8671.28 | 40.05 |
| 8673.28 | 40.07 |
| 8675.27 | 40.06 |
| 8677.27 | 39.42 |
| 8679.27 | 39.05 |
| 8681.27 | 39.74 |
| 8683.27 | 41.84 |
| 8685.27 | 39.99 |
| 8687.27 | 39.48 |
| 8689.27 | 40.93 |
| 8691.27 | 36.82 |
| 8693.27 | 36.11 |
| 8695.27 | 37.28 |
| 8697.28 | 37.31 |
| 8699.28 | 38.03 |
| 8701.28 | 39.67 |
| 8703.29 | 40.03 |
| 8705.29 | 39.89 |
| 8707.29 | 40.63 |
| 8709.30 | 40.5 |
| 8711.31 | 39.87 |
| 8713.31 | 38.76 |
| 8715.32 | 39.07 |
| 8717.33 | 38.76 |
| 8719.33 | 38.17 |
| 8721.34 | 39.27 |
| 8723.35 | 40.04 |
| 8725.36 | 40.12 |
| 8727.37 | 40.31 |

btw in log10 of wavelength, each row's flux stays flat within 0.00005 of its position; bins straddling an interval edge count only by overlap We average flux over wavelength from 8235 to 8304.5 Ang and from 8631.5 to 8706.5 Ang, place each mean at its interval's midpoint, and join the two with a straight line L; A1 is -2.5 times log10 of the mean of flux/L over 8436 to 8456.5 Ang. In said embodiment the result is 0.17 mag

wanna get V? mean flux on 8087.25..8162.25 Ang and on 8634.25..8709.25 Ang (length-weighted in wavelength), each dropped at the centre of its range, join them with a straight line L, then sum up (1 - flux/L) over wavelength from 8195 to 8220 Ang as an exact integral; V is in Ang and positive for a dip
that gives 2.6 Ang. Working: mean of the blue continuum 42.6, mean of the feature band 37.7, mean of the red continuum 39.1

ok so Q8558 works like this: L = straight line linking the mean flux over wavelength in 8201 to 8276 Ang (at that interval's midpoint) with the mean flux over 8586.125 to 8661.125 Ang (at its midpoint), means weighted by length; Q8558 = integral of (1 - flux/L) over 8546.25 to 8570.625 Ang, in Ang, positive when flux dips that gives 1.8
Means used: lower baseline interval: 42.3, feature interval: 36.6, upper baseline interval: 39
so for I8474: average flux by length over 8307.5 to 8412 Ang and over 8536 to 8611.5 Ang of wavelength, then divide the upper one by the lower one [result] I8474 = 0.92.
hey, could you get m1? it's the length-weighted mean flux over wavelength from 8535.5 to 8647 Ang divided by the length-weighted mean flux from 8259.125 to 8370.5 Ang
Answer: 0.9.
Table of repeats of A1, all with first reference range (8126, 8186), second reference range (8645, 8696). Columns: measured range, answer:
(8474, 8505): 0.15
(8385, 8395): 0.10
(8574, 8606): 0.05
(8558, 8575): 0.07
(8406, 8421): 0.00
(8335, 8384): 0.02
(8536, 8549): 0.16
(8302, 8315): 0.03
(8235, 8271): -0.02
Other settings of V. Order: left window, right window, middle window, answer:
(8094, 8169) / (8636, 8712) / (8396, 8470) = 5.45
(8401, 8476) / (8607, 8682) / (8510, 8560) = 4.07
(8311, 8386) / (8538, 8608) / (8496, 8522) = 2.56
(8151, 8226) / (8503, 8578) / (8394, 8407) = -0.94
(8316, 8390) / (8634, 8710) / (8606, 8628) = 0.20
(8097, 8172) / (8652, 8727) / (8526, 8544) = 2.14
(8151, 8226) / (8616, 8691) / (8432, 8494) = 6.81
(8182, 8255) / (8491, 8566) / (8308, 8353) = -2.98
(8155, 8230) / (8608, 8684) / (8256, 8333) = -4.06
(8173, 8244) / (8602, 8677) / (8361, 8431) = -0.90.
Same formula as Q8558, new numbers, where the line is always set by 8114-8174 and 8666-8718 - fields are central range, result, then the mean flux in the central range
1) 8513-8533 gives 2.9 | 34.4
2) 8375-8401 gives 1.6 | 38.9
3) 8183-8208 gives 4.8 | 34.6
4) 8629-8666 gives 0.2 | 39.3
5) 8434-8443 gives 1.3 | 35.1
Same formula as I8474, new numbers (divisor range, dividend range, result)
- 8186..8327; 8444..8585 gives 0.86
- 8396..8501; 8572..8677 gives 1.05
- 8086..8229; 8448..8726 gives 0.91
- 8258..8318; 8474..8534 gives 0.83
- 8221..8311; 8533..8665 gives 0.89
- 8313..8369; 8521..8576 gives 0.88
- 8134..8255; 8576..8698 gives 0.94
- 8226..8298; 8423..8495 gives 0.83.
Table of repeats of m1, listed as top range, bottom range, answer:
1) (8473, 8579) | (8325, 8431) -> 0.88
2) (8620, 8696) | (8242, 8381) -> 0.94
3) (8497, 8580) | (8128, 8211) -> 0.87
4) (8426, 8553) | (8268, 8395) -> 0.86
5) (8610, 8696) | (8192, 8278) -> 0.95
